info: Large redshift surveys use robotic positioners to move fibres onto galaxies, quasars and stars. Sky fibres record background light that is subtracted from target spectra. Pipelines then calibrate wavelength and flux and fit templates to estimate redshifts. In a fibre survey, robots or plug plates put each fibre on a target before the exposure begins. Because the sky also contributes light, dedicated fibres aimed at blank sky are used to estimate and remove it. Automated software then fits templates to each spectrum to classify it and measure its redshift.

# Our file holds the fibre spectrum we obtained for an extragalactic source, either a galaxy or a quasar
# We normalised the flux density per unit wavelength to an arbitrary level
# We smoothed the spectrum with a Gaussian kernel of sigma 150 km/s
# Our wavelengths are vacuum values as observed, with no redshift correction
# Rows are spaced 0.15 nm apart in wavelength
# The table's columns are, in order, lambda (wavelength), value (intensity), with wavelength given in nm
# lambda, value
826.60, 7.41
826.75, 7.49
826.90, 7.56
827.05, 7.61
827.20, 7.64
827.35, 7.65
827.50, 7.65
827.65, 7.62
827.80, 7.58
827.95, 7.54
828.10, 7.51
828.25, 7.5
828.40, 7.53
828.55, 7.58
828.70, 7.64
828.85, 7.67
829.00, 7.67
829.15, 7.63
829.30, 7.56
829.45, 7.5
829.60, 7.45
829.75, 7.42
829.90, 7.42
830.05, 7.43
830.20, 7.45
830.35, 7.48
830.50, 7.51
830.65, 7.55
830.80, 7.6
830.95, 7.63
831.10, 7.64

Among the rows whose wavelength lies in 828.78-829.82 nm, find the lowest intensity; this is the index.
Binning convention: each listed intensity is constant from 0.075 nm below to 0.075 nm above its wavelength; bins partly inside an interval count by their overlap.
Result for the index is 7.42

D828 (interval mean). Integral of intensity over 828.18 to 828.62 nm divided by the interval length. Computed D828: 7.54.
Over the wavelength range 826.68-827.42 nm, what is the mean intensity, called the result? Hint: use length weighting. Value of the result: 7.59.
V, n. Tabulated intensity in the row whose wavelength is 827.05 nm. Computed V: 7.61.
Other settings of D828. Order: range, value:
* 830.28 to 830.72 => 7.51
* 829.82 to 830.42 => 7.44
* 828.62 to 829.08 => 7.66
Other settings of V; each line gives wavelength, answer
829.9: 7.42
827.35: 7.65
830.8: 7.6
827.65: 7.62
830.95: 7.63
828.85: 7.67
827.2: 7.64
